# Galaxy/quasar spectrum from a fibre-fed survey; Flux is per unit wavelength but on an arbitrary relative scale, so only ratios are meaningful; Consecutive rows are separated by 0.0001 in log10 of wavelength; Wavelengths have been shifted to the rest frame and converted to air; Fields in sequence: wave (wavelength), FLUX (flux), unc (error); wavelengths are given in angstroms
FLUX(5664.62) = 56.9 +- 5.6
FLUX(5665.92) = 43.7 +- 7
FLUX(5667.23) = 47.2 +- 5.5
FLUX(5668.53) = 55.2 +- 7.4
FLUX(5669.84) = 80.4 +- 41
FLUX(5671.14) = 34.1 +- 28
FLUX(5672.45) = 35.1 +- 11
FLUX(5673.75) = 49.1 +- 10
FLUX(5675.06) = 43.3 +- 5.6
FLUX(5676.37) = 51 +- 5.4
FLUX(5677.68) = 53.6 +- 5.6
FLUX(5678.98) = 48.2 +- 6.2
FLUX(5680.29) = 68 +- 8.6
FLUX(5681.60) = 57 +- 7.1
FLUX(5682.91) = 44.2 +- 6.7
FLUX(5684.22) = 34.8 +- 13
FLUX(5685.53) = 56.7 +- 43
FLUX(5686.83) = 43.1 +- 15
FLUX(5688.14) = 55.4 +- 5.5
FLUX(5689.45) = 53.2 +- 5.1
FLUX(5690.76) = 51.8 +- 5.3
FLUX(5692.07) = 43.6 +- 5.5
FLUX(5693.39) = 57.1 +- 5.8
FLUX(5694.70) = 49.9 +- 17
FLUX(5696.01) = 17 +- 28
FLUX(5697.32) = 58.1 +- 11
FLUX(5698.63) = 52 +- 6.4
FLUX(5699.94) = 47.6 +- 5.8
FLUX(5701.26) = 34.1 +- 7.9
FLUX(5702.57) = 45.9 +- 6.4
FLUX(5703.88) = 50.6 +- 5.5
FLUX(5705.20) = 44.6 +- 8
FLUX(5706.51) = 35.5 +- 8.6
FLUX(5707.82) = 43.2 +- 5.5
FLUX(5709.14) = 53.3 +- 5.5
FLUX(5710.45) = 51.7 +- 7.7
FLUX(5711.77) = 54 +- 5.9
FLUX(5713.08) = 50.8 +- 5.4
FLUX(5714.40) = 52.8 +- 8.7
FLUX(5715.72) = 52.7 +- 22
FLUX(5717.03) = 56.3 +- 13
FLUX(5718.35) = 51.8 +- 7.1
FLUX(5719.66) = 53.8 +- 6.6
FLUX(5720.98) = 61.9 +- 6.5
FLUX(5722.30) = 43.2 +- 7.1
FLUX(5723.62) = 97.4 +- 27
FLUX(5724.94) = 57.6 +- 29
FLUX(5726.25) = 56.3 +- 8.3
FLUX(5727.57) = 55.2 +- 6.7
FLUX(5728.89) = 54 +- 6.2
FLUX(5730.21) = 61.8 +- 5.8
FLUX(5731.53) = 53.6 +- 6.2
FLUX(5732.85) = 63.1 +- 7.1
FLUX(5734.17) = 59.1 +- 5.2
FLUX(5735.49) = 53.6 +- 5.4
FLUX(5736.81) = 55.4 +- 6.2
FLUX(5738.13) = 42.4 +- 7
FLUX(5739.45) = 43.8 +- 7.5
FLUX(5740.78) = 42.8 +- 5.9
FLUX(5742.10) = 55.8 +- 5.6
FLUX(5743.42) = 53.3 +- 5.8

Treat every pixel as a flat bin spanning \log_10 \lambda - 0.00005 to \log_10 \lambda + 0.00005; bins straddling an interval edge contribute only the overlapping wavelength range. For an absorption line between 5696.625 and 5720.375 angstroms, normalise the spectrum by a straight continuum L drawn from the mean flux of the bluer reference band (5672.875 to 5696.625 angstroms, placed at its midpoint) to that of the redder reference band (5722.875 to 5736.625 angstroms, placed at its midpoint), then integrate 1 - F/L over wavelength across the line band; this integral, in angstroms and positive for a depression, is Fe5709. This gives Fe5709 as 2.5 angstroms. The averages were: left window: 48.6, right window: 60.9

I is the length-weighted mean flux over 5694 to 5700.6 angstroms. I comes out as 45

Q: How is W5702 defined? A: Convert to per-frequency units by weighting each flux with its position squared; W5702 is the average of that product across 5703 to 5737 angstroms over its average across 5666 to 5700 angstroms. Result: 1.1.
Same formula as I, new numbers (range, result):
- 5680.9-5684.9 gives 45.6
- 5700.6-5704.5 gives 43.5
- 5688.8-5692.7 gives 49.6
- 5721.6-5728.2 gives 62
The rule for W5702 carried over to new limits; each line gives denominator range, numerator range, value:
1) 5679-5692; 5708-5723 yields 1.04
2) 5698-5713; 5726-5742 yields 1.15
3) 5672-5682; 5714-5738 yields 1.15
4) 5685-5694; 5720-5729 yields 1.20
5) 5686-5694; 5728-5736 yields 1.15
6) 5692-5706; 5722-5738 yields 1.31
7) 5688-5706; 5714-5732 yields 1.25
